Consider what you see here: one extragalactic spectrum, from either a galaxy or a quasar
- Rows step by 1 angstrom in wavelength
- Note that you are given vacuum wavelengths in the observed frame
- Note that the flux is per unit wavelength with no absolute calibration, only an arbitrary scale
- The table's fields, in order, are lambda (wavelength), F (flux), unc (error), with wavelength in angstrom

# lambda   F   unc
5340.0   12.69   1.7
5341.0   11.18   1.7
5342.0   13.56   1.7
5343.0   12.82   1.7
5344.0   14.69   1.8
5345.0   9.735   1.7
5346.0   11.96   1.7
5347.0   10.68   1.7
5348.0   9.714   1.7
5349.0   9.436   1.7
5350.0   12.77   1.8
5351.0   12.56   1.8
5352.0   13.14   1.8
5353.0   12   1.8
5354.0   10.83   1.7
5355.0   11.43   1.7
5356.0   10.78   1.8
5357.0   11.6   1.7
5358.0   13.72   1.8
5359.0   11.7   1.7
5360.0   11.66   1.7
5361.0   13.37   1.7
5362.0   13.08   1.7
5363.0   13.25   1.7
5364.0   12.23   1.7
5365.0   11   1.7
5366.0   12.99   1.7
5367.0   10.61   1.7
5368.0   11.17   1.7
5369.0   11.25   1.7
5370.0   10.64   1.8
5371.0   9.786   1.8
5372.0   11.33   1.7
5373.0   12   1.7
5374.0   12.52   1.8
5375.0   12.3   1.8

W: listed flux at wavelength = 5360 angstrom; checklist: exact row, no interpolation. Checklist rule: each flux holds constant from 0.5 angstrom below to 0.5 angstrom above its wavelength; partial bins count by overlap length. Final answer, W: 11.66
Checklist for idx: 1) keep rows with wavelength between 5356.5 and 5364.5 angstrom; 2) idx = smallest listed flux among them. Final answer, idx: 11.6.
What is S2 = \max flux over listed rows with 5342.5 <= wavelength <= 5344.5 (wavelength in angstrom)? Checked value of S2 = 14.69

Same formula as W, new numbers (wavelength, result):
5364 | 12.23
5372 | 11.33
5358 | 13.72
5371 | 9.786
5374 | 12.52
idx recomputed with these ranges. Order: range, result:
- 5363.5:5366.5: 11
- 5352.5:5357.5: 10.78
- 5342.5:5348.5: 9.714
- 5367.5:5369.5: 11.17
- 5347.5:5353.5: 9.436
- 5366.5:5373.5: 9.786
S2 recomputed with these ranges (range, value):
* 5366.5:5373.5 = 12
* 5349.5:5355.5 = 13.14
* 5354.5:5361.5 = 13.72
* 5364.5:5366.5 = 12.99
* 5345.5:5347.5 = 11.96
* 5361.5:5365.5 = 13.25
